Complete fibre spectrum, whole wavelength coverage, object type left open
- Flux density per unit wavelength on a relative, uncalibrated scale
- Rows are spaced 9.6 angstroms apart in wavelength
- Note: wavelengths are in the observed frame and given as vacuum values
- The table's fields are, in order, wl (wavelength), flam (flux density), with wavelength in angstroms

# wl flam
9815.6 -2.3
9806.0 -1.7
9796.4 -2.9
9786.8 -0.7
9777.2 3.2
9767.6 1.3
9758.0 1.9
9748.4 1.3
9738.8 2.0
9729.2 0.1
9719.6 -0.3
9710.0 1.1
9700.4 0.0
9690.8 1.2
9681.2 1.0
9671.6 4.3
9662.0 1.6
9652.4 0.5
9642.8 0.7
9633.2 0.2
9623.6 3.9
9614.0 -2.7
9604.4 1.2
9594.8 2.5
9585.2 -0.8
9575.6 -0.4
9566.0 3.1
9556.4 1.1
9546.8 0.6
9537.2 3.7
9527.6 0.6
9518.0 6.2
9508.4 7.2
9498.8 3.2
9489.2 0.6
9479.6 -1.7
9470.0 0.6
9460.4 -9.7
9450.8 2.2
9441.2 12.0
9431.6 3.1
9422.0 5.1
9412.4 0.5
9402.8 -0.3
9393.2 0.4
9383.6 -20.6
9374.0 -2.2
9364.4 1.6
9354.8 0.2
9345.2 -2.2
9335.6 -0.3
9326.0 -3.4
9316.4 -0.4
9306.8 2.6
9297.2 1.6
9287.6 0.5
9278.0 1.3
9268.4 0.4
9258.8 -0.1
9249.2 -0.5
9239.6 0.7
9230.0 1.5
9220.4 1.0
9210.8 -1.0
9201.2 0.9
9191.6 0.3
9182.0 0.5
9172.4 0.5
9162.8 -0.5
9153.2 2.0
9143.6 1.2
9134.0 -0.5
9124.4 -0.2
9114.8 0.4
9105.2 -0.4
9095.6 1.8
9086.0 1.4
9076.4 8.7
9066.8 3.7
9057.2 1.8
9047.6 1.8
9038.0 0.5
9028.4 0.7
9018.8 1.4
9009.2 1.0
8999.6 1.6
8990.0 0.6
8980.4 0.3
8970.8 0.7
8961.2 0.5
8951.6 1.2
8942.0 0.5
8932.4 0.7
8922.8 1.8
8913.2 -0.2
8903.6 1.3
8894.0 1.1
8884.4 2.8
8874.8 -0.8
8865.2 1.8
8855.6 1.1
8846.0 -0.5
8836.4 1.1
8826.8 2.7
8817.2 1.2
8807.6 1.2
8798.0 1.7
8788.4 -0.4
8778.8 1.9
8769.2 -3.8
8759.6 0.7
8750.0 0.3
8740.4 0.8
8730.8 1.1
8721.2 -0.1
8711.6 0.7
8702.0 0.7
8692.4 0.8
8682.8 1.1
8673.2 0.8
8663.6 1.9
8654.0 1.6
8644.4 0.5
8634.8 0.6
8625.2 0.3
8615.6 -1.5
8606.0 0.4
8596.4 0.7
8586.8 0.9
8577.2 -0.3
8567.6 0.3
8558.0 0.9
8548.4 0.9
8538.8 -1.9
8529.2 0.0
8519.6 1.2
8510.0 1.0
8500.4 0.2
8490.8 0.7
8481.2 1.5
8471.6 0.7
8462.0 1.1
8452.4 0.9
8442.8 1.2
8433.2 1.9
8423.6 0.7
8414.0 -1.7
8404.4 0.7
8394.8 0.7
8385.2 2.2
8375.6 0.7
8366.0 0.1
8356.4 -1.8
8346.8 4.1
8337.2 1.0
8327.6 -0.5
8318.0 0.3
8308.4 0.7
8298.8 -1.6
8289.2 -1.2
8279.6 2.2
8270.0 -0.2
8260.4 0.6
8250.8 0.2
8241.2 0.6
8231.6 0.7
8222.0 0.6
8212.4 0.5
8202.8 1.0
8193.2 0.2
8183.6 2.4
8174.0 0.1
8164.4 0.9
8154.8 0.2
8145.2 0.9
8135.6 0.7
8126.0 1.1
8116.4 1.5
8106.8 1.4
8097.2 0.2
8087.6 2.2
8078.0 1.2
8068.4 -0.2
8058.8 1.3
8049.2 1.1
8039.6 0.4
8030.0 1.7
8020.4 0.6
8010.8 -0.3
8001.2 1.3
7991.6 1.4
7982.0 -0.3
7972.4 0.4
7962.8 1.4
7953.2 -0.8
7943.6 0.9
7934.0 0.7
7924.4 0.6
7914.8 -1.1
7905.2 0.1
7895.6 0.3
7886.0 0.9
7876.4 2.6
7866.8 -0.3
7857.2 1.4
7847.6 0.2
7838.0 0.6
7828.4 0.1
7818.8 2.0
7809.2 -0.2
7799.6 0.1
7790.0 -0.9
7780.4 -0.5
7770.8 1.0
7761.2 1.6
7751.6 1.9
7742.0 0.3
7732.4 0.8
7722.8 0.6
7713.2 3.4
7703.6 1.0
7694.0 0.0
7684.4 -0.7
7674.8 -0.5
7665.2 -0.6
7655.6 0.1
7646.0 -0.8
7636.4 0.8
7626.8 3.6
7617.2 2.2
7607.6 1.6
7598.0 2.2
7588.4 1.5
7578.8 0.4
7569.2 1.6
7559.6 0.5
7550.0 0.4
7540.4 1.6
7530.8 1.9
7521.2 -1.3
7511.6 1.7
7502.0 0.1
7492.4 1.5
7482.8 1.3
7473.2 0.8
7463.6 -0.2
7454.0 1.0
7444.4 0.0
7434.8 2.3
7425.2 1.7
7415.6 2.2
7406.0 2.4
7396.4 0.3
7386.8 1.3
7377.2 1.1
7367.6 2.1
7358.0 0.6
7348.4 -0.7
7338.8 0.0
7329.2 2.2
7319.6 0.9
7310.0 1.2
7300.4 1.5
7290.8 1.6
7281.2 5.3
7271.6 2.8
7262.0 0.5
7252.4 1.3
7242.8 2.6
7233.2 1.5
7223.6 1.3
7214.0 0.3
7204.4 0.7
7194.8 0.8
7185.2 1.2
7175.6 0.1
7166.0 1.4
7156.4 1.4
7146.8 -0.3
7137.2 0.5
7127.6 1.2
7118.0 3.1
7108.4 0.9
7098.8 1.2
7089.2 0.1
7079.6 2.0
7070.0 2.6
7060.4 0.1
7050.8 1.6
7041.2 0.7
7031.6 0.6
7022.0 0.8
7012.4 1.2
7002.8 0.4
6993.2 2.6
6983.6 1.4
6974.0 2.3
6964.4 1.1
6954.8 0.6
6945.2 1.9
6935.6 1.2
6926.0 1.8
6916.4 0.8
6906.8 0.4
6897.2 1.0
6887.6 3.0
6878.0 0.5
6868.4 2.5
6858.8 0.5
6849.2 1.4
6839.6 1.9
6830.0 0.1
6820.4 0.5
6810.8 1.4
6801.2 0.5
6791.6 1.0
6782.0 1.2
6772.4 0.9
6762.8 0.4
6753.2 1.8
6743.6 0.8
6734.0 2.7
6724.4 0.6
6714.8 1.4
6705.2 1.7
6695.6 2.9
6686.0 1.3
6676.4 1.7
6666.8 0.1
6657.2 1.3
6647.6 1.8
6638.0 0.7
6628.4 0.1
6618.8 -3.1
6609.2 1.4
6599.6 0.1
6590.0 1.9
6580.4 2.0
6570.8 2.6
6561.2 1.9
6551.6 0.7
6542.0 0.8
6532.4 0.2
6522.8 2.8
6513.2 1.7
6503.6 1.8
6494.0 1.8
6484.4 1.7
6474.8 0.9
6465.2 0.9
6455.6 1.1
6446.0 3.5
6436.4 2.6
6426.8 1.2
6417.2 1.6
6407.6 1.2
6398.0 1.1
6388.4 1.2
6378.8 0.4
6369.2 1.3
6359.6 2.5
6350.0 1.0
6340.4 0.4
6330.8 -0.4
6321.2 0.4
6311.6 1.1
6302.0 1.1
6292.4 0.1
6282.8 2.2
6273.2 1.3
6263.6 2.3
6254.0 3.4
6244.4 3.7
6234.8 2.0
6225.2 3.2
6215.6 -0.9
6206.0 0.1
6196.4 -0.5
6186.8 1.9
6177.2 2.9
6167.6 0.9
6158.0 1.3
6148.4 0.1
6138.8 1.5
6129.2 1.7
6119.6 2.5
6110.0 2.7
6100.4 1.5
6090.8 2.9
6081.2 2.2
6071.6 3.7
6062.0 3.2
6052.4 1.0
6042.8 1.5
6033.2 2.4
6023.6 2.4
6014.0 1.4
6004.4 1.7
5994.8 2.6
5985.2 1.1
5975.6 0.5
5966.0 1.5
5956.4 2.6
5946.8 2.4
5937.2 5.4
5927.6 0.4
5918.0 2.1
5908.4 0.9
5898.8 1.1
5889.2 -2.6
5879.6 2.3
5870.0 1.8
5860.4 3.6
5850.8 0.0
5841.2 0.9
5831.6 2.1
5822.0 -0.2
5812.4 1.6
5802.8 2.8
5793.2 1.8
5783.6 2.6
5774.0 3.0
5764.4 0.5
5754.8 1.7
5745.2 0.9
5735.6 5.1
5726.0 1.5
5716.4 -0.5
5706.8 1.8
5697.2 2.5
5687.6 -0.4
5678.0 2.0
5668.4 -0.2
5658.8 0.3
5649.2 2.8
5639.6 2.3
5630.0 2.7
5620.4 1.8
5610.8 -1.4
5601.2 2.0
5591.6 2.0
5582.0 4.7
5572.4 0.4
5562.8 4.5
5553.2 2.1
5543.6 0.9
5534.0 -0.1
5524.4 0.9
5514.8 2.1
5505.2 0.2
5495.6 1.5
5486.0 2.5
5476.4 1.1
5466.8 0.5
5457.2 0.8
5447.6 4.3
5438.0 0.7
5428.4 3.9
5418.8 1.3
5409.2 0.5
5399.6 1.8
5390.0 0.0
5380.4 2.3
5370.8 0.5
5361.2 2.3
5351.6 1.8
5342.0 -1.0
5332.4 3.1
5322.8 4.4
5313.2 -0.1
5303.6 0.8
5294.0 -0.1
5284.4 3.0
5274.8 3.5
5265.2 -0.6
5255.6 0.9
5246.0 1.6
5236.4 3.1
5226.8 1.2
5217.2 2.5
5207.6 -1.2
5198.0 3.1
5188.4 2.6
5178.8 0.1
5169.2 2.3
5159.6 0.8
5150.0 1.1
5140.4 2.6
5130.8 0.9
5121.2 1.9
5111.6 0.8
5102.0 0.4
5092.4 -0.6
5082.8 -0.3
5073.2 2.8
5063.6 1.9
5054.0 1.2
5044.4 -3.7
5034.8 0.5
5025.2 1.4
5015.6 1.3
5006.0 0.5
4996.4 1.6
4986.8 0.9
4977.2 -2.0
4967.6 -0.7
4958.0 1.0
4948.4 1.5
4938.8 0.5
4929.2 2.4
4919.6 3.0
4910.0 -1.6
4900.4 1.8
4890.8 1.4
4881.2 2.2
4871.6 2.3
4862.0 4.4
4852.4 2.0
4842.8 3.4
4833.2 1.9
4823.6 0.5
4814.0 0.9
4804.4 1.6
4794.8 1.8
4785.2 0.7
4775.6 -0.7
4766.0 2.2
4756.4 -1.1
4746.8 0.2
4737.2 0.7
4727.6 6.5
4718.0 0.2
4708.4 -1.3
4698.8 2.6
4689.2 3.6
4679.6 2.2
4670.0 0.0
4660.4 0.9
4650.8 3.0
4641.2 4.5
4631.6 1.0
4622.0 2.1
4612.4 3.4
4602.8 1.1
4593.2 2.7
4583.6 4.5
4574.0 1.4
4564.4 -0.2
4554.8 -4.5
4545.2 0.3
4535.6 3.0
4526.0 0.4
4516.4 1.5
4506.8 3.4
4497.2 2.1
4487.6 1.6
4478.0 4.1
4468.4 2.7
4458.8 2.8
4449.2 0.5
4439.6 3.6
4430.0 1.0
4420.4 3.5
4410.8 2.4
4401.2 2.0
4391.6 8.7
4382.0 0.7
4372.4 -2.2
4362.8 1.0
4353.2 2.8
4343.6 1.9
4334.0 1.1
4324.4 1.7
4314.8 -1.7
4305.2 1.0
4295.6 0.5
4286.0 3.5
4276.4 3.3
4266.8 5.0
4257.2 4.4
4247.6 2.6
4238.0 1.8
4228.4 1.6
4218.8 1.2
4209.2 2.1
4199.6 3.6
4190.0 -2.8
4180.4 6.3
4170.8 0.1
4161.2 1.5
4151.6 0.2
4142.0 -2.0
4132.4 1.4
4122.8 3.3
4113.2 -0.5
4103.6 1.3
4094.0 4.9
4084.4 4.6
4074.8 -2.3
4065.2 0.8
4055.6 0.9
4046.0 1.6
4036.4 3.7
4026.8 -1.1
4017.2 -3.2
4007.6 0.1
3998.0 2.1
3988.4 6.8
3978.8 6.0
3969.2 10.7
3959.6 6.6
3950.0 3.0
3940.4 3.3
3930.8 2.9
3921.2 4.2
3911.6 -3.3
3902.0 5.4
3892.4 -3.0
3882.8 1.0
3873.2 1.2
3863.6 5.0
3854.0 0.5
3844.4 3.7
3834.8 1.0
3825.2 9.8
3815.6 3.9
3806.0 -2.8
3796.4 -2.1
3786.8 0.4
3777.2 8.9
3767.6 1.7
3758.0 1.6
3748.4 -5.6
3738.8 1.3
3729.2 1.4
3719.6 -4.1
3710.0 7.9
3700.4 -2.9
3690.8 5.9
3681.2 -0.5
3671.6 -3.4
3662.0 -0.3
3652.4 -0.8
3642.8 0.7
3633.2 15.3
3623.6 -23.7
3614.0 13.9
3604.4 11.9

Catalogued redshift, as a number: 1.434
